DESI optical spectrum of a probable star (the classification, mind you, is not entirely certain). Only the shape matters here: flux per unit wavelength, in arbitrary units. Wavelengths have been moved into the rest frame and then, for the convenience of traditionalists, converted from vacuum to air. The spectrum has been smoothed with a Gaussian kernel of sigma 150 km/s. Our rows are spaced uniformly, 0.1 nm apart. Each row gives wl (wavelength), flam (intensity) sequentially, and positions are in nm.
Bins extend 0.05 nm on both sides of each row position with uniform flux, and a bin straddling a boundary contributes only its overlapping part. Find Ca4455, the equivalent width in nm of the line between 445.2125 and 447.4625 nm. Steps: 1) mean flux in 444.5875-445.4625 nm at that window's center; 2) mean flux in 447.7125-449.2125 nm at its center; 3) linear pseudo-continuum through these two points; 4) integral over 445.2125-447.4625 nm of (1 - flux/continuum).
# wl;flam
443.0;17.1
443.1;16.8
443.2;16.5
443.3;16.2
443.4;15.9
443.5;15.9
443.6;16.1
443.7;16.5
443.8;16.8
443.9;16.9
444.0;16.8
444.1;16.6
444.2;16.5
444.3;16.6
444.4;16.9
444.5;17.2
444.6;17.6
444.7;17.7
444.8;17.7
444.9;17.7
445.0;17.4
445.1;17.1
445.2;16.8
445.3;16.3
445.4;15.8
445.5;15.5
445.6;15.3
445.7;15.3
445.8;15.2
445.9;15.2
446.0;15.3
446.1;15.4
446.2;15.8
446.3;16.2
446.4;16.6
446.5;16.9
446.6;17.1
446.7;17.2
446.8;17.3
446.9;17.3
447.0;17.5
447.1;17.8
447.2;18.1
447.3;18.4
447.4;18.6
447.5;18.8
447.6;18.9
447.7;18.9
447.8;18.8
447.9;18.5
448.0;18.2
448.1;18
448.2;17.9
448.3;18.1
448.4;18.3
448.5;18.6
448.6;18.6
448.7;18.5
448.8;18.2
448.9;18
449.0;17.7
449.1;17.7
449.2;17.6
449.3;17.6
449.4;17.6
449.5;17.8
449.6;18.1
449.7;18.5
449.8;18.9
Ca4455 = 0.123 nm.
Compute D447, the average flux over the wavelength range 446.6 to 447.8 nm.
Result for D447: 18.1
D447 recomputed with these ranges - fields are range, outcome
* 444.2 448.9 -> 17.3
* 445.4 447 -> 16.1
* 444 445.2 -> 17.1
